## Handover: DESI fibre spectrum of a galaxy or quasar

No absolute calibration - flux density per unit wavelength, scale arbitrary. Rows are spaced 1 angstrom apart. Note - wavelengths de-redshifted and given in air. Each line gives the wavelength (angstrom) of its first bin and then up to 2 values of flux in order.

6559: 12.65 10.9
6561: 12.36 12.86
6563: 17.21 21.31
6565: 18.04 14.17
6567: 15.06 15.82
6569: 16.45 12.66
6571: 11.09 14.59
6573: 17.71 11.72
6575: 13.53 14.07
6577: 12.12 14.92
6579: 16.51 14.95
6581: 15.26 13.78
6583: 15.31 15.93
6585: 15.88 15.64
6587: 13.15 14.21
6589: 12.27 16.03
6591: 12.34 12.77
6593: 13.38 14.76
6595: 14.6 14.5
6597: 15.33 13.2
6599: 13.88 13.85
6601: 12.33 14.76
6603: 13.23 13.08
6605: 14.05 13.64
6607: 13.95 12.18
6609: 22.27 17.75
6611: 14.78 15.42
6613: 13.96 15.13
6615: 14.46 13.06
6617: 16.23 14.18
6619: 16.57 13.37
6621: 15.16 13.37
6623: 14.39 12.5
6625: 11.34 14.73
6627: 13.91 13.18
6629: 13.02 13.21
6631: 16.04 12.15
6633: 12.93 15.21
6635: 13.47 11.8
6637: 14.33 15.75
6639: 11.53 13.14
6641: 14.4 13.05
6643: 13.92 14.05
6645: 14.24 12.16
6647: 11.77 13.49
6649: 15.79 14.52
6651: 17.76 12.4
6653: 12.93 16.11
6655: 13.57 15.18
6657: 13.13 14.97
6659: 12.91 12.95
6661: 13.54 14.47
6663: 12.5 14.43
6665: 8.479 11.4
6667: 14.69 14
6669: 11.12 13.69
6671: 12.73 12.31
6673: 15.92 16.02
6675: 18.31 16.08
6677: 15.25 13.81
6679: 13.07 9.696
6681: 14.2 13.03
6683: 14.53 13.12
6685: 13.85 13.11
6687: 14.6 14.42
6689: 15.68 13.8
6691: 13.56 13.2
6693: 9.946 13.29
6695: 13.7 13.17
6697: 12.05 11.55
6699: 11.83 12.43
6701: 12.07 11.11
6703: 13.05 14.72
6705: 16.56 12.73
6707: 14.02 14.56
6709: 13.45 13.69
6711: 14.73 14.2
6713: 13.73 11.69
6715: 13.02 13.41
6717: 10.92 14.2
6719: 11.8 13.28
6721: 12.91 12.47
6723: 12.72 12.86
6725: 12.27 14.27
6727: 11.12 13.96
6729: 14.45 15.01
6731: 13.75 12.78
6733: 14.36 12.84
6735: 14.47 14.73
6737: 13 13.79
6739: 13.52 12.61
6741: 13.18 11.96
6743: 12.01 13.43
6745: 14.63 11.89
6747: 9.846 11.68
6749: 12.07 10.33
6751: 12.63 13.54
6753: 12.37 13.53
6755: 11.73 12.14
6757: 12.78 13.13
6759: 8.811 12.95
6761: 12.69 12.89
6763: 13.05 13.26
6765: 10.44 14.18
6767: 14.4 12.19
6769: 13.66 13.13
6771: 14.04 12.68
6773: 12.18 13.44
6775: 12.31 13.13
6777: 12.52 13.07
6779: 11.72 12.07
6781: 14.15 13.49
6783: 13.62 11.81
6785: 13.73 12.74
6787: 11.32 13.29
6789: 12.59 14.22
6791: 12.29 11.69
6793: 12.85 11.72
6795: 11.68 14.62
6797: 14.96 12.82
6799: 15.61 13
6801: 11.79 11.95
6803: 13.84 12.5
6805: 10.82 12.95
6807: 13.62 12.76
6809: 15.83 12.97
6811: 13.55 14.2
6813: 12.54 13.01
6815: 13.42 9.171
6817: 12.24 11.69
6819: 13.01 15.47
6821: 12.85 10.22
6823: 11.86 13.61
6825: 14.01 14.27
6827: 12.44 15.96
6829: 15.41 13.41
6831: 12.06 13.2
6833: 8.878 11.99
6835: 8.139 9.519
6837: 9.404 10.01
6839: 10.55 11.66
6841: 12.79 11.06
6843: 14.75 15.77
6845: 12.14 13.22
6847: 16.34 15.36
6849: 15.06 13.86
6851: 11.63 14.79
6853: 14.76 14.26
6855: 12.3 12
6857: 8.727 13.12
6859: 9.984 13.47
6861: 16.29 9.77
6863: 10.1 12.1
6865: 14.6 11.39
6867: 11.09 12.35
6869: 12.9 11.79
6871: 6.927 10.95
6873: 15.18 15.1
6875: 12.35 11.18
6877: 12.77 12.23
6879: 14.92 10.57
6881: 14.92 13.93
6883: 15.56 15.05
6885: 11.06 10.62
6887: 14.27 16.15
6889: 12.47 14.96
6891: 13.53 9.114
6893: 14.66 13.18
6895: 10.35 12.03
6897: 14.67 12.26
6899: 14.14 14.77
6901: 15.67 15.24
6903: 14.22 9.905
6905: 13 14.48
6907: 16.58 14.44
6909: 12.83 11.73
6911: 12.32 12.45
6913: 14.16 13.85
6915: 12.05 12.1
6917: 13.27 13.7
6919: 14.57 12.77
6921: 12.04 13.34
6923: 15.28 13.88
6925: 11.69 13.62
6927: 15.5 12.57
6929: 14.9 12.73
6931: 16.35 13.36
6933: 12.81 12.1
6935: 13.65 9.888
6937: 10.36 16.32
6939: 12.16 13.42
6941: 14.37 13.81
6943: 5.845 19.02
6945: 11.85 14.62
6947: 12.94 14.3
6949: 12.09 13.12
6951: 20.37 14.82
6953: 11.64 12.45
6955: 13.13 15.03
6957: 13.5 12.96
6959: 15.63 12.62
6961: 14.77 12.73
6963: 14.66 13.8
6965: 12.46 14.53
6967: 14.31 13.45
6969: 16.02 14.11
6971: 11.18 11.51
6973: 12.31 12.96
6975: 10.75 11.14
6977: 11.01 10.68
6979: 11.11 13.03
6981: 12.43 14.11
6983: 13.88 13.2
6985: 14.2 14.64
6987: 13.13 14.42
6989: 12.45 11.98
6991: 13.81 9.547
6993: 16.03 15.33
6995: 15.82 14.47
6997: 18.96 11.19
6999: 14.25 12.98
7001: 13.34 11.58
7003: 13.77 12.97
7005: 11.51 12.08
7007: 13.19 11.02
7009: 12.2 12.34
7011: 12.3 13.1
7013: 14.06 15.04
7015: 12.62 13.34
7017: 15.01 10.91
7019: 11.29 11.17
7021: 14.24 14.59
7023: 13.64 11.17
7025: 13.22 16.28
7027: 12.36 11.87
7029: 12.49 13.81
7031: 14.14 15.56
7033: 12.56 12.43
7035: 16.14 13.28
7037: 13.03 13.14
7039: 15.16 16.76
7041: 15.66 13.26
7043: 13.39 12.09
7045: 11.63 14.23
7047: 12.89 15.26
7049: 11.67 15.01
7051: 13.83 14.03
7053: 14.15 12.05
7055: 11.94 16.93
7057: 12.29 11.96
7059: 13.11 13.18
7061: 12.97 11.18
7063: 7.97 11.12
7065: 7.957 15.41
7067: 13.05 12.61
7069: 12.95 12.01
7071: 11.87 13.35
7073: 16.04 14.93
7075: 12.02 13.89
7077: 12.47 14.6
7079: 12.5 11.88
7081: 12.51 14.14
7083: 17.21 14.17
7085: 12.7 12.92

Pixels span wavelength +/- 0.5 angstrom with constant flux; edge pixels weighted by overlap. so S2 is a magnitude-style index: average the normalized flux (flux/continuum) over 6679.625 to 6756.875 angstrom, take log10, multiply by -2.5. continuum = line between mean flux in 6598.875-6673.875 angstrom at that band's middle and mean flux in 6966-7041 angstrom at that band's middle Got 0.06 mag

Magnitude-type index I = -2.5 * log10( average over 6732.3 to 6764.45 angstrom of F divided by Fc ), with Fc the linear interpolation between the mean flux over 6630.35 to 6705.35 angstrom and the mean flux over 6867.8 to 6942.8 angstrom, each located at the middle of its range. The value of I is 0.06 mag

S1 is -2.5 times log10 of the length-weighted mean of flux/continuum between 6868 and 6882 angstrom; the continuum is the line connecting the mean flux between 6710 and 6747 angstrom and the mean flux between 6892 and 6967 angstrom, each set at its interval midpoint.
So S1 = 0.075 mag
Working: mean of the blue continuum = 13.2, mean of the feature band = 12.5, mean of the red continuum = 13.5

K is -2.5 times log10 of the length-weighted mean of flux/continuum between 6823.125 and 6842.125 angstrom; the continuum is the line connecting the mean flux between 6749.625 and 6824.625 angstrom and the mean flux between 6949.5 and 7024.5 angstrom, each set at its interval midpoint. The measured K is 0.08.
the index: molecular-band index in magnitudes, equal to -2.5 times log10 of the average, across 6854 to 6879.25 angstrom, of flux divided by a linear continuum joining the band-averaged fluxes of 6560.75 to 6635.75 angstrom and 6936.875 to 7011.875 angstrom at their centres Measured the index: 0.12 mag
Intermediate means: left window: 14.4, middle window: 12.2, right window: 13.3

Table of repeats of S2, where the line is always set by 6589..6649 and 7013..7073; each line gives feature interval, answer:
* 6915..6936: 0.00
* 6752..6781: 0.08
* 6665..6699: 0.03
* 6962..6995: 0.02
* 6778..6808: 0.07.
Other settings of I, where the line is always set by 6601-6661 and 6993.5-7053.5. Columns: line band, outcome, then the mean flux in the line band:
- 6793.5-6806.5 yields 0.07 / 12.9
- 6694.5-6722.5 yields 0.07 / 13.1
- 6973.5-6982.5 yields 0.14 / 11.9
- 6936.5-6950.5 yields 0.04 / 13.2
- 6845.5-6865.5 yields 0.05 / 13.1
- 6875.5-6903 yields 0.03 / 13.4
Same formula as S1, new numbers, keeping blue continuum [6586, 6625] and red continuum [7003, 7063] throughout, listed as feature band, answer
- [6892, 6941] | 0.015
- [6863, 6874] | 0.140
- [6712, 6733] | 0.073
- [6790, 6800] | 0.051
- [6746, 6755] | 0.164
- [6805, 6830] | 0.048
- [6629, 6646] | 0.045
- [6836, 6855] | 0.051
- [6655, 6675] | 0.049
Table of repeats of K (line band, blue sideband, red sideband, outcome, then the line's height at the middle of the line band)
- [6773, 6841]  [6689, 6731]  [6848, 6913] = 0.035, 13.1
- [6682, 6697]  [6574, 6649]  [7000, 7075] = 0.034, 13.9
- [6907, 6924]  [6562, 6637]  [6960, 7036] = 0.013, 13.5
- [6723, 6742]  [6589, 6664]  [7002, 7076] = 0.029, 13.8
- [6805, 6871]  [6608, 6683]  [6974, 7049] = 0.082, 13.6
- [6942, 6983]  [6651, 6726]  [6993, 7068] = 0.004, 13.3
